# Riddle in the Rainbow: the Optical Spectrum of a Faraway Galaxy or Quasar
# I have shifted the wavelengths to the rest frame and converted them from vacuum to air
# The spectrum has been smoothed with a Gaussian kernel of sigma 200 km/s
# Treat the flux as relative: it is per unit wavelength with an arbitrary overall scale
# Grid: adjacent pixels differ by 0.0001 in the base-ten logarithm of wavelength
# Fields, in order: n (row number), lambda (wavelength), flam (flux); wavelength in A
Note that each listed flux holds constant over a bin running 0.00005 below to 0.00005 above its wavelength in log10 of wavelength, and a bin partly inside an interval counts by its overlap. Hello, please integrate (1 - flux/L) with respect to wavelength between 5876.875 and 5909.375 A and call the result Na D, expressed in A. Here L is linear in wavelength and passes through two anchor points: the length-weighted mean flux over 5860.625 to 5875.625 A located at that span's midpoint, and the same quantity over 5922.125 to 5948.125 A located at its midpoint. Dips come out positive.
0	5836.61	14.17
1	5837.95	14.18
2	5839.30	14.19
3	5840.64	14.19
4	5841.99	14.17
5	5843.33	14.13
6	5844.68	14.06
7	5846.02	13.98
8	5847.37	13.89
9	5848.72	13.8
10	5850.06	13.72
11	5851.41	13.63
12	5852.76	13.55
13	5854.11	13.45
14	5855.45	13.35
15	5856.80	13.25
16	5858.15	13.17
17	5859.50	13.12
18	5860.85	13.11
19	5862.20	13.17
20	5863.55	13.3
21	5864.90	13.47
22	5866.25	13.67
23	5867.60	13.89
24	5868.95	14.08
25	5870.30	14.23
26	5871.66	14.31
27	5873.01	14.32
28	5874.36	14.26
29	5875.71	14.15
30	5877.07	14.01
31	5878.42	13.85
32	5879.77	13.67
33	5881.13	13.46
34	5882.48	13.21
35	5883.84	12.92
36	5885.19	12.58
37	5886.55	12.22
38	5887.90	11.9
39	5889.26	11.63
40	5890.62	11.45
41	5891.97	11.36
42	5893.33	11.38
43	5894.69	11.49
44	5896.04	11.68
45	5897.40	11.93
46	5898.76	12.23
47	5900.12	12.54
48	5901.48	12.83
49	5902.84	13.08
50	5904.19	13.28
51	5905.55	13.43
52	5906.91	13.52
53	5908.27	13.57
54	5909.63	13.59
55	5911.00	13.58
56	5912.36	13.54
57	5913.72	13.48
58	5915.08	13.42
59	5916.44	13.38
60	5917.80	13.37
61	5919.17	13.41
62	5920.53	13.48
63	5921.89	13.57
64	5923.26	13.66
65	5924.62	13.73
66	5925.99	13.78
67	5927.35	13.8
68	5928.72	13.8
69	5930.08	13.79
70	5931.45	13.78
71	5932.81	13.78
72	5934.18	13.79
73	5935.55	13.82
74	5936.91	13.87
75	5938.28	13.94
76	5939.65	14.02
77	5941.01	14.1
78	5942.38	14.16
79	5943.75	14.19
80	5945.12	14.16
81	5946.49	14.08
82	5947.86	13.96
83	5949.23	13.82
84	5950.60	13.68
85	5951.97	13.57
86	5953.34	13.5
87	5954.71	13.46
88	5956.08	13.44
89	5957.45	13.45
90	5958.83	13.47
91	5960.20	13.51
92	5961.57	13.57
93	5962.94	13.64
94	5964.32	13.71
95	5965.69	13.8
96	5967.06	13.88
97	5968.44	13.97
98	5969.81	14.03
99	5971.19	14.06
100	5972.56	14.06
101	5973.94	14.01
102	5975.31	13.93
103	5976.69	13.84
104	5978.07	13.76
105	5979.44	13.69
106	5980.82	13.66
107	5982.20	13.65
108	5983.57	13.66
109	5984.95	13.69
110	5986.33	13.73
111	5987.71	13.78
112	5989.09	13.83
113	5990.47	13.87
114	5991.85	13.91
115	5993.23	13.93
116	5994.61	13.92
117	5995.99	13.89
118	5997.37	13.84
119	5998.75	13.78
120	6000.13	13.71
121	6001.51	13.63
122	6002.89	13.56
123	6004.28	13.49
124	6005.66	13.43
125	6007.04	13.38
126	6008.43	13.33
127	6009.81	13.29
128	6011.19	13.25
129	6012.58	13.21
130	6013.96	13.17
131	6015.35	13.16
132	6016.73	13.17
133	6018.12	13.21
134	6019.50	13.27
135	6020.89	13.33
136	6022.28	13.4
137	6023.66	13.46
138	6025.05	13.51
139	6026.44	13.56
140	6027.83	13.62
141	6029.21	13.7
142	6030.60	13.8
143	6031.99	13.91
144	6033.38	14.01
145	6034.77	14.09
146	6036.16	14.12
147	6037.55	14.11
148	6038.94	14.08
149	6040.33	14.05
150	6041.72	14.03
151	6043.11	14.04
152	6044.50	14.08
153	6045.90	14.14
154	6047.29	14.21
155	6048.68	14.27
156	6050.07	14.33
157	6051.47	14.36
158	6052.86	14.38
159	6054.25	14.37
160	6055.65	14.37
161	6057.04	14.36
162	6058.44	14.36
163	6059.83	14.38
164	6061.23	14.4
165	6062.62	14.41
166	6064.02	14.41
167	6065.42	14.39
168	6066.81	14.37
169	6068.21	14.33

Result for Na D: 2.9 A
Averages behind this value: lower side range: 13.8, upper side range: 13.9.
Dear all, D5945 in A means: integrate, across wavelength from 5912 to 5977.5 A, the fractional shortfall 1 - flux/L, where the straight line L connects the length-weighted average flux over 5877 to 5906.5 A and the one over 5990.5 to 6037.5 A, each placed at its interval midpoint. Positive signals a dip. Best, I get -3.9 A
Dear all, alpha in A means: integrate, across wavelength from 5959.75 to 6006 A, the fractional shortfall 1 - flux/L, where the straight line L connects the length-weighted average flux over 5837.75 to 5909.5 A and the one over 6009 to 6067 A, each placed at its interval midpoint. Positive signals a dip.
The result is -0.3 A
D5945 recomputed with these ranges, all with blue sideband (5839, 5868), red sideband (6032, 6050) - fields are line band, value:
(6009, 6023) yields 0.79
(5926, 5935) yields 0.03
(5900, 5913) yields 0.42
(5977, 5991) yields 0.23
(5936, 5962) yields 0.16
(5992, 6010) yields 0.46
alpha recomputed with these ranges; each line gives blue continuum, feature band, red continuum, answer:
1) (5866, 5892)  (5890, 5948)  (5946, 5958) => 0.78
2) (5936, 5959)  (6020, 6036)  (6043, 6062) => 0.57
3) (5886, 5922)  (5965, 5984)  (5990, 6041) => -0.80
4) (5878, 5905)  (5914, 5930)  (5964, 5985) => -0.79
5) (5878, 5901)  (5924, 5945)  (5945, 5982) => -1.13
